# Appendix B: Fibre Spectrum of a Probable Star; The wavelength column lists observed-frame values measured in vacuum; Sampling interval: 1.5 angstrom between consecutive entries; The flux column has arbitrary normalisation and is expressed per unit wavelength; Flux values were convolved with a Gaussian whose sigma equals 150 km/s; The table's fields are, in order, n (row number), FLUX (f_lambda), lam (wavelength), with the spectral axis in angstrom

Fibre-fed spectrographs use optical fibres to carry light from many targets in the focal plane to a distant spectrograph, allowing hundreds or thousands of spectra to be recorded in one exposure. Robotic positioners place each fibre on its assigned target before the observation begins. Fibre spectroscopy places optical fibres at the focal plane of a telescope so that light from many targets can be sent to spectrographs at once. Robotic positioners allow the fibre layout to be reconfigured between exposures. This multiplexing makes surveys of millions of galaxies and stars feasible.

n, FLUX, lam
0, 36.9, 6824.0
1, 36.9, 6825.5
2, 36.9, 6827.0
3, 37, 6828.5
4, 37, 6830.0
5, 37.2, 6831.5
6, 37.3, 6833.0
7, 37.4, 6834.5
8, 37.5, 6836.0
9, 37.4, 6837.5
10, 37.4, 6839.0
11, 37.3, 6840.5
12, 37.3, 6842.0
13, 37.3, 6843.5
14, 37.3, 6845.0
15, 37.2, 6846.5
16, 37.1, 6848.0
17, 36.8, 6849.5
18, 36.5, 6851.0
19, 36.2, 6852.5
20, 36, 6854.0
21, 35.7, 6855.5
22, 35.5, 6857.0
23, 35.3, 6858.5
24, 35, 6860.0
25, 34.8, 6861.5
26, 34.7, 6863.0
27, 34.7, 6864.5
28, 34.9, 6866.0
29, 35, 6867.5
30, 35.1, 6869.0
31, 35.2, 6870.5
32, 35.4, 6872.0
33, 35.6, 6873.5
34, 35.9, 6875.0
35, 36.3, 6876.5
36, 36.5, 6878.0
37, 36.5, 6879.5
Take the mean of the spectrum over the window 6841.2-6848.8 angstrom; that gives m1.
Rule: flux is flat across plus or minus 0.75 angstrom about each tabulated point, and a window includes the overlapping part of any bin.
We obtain 37.2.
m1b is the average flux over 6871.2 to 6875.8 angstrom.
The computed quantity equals 35.6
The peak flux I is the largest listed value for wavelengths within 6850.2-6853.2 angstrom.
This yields 36.5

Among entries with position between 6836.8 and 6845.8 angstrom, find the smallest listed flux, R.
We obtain 37.3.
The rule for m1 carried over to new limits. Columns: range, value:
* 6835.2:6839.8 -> 37.4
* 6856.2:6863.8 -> 35.1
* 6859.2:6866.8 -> 34.8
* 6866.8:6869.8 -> 35.1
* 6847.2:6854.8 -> 36.5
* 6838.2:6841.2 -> 37.4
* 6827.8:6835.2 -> 37.2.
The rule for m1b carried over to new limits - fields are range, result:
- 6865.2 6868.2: 34.9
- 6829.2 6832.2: 37.1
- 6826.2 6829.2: 36.9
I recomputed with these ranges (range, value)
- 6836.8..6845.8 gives 37.4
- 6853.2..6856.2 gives 36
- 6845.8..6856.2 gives 37.2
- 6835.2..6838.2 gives 37.5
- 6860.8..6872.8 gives 35.4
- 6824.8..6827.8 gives 36.9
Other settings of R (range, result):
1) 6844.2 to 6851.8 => 36.5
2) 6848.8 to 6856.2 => 35.7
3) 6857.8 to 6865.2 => 34.7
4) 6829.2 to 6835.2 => 37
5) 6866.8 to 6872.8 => 35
